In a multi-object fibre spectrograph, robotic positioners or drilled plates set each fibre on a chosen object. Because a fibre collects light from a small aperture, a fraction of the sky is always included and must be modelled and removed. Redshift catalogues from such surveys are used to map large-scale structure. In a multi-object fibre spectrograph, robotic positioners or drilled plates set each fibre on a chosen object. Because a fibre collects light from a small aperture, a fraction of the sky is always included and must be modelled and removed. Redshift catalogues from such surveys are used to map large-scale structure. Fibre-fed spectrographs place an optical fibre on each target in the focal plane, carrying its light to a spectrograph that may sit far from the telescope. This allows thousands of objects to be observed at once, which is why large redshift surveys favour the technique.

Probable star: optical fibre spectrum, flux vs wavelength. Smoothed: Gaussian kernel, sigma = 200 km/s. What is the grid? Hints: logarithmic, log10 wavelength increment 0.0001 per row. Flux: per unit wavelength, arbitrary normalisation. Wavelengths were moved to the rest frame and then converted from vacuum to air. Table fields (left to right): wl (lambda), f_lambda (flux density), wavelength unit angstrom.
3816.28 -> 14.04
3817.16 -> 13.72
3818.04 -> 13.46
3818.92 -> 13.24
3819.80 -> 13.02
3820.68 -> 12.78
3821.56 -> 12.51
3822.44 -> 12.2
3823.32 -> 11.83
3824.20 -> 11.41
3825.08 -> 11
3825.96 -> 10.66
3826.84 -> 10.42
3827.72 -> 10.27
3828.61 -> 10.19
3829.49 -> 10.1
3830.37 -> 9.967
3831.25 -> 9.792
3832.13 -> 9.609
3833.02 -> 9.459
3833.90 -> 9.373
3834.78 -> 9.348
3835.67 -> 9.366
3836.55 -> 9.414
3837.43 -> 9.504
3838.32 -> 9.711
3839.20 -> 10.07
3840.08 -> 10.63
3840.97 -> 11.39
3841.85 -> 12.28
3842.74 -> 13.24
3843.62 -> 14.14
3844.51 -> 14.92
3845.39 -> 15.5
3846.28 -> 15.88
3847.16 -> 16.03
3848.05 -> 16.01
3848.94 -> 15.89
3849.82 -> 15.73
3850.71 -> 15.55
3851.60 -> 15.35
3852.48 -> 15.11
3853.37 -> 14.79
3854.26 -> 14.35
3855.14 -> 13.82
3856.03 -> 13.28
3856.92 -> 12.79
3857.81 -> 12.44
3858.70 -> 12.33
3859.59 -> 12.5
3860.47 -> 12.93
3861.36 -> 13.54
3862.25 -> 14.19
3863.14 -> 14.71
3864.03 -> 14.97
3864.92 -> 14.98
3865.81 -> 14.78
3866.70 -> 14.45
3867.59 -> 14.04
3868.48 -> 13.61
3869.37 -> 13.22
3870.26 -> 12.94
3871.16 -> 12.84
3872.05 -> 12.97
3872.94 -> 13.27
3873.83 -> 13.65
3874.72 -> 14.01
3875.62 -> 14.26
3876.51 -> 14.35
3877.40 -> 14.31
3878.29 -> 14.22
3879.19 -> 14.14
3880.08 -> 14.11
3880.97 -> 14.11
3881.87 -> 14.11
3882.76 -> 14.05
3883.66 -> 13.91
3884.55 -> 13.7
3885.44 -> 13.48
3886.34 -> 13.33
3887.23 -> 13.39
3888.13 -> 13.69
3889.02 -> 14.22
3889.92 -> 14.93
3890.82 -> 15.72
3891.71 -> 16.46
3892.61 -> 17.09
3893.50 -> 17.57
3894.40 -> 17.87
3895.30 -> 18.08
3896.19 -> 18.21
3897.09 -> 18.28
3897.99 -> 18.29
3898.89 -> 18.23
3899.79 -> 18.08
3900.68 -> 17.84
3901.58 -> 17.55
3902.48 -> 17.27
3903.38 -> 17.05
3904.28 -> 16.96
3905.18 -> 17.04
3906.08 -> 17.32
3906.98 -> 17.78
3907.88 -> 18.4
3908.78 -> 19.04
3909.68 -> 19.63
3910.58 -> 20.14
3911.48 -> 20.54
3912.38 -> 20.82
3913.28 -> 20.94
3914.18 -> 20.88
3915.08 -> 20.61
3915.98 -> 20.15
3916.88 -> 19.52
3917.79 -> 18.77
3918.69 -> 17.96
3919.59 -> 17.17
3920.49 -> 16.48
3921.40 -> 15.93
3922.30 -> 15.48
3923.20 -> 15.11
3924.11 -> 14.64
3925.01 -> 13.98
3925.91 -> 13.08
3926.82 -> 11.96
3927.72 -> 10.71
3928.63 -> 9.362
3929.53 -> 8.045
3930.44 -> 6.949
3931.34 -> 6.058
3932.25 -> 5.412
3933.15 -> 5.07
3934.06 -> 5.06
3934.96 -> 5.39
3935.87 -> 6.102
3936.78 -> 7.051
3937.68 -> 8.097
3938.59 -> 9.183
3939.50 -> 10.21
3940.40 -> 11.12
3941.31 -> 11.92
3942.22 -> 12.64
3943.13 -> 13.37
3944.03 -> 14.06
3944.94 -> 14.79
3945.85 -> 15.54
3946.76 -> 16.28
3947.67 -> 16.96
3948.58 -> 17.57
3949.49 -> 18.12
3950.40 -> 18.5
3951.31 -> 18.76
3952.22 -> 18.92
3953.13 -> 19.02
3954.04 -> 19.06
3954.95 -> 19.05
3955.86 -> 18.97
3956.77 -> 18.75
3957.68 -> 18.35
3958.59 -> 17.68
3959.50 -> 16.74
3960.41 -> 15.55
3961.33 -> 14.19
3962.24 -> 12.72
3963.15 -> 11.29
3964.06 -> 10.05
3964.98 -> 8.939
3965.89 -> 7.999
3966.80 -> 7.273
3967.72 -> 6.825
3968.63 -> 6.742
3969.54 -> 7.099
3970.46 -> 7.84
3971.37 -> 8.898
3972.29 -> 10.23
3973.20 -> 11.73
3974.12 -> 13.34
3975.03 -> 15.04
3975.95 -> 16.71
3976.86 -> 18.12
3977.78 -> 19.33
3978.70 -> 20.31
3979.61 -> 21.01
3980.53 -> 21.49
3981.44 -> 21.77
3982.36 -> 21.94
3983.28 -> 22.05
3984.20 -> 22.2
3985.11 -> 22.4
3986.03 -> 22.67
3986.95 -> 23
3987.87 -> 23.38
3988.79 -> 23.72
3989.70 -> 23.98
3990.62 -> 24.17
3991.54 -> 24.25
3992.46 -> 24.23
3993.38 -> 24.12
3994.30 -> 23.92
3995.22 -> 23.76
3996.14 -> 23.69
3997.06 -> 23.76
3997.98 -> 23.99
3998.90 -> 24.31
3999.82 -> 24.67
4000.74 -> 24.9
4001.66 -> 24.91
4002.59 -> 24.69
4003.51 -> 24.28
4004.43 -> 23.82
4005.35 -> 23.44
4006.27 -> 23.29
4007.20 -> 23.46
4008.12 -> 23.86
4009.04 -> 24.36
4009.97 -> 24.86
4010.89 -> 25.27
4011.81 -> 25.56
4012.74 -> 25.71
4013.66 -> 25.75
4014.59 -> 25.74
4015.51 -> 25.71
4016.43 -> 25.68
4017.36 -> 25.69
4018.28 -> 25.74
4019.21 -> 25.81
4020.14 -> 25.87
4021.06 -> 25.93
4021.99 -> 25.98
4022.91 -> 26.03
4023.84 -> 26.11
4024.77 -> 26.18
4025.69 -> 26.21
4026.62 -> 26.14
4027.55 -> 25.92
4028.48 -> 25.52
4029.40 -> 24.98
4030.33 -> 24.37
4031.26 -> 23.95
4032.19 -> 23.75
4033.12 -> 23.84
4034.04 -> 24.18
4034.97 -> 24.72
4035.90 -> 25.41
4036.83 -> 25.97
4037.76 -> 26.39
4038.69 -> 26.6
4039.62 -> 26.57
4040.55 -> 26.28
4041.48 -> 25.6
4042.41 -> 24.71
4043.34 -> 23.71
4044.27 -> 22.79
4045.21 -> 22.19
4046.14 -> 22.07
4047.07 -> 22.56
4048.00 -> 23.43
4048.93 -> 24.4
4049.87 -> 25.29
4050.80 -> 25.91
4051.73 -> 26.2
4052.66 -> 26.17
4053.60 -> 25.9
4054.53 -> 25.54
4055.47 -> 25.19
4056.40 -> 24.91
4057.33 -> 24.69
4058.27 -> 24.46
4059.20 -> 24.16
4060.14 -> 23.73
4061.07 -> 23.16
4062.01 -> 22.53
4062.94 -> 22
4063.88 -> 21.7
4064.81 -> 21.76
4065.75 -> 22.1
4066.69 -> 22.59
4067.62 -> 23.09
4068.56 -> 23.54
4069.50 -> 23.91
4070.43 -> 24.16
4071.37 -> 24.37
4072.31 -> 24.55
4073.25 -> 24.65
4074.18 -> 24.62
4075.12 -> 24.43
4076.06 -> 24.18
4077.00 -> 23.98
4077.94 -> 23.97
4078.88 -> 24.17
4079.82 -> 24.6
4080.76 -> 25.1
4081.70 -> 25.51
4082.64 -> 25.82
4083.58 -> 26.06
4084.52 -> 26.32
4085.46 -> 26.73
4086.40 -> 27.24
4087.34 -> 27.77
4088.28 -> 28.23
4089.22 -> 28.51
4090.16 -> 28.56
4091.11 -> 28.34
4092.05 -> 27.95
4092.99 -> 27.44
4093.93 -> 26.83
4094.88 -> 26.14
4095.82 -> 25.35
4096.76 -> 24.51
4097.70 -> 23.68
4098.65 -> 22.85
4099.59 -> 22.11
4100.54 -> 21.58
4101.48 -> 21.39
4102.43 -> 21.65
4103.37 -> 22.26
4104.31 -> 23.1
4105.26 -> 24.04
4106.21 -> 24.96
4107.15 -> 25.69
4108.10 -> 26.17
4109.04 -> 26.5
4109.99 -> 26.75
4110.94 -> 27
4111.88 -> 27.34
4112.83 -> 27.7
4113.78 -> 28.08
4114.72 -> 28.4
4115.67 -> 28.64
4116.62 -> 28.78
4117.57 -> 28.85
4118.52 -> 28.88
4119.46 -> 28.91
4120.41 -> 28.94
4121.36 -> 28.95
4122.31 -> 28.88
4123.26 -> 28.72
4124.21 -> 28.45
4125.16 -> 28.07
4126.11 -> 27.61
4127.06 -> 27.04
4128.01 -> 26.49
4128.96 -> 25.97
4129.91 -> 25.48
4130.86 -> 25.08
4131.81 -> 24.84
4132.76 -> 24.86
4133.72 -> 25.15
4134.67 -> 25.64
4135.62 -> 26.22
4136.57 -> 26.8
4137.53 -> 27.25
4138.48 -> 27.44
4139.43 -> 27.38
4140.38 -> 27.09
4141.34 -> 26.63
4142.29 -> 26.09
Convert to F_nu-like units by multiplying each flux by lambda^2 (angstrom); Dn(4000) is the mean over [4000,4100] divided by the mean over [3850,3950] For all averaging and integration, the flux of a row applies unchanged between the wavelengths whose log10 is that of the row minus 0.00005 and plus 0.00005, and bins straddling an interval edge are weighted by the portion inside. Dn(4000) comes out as 1.85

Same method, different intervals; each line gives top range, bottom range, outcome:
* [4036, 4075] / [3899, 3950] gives 1.78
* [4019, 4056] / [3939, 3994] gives 1.57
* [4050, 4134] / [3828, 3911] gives 1.99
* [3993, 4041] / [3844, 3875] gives 1.91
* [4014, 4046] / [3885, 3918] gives 1.52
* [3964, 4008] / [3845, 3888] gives 1.46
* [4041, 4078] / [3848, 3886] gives 1.88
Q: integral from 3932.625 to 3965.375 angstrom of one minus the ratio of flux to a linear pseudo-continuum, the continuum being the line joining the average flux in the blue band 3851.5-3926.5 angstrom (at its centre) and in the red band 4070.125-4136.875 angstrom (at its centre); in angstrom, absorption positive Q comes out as 8.7 angstrom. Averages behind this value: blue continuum 15.7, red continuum 26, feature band 13.7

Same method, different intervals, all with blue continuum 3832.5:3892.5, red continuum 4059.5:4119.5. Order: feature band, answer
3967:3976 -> 4.3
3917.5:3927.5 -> 0.8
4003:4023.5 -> -3.6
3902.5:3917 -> -2.8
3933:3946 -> 5.6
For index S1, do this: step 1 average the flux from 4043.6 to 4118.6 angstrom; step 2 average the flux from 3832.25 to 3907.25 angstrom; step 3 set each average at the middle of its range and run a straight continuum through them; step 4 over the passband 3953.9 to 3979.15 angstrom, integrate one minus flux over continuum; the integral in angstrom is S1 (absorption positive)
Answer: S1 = 7.54 angstrom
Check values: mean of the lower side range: 14.3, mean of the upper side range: 25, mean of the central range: 13.5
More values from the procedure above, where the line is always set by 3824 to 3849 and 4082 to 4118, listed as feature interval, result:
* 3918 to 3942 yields 8.4 angstrom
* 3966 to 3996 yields 2.2 angstrom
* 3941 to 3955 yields 0.9 angstrom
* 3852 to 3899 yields -2.9 angstrom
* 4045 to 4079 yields -0.1 angstrom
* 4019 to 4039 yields -3.0 angstrom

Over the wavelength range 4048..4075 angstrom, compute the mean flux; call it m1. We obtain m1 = 24.1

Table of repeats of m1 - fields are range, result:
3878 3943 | 14.7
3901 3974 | 14.1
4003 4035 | 25.1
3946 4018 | 19.6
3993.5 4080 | 24.6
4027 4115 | 24.9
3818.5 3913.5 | 14.3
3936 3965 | 14.8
